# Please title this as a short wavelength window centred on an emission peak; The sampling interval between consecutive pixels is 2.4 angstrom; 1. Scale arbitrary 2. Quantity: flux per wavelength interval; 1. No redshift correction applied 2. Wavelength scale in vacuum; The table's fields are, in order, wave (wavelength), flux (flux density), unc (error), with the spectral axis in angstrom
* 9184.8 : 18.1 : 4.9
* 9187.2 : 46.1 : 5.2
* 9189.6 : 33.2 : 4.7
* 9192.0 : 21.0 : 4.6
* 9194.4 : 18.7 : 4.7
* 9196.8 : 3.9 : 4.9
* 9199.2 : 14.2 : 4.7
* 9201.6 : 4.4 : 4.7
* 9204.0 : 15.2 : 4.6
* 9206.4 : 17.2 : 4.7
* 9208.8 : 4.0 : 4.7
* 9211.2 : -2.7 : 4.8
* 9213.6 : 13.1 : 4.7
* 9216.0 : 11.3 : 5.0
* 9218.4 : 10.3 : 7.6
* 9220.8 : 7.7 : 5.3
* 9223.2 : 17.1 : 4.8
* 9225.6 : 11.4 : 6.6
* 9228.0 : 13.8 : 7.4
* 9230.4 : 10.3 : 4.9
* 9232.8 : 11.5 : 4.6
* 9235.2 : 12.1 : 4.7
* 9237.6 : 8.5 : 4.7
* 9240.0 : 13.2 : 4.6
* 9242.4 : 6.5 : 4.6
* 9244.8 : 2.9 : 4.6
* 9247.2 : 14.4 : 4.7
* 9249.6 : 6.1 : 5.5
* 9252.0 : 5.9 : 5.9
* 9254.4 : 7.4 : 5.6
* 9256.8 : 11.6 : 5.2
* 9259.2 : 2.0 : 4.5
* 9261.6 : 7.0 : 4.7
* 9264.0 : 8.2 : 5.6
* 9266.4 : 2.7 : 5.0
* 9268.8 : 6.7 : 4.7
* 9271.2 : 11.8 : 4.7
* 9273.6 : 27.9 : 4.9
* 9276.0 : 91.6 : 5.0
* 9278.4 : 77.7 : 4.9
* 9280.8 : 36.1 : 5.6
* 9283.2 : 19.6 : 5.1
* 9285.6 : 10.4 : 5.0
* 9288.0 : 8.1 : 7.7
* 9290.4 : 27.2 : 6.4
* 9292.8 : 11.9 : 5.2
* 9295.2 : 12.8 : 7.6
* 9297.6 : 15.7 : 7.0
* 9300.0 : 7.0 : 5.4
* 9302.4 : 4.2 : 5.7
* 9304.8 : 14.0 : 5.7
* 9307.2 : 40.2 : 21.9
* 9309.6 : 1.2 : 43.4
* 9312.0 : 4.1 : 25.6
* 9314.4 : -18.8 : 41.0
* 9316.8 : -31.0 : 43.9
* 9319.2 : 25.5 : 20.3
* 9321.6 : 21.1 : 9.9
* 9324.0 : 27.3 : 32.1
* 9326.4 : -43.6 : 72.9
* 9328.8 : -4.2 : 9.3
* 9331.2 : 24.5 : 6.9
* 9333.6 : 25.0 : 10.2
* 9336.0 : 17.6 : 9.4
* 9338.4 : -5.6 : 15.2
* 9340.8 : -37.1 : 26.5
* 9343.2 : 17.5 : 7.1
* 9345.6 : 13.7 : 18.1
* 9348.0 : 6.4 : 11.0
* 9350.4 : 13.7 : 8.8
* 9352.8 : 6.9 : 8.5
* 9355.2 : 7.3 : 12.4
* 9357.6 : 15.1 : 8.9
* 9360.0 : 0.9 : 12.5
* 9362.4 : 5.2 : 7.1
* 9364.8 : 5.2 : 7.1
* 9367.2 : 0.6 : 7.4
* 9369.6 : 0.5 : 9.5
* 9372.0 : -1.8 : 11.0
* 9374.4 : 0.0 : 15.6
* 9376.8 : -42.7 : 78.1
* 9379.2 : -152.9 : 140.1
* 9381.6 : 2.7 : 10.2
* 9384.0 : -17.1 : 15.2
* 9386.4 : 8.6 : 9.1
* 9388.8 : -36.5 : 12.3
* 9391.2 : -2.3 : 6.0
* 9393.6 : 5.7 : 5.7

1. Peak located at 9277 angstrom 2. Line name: [O III]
